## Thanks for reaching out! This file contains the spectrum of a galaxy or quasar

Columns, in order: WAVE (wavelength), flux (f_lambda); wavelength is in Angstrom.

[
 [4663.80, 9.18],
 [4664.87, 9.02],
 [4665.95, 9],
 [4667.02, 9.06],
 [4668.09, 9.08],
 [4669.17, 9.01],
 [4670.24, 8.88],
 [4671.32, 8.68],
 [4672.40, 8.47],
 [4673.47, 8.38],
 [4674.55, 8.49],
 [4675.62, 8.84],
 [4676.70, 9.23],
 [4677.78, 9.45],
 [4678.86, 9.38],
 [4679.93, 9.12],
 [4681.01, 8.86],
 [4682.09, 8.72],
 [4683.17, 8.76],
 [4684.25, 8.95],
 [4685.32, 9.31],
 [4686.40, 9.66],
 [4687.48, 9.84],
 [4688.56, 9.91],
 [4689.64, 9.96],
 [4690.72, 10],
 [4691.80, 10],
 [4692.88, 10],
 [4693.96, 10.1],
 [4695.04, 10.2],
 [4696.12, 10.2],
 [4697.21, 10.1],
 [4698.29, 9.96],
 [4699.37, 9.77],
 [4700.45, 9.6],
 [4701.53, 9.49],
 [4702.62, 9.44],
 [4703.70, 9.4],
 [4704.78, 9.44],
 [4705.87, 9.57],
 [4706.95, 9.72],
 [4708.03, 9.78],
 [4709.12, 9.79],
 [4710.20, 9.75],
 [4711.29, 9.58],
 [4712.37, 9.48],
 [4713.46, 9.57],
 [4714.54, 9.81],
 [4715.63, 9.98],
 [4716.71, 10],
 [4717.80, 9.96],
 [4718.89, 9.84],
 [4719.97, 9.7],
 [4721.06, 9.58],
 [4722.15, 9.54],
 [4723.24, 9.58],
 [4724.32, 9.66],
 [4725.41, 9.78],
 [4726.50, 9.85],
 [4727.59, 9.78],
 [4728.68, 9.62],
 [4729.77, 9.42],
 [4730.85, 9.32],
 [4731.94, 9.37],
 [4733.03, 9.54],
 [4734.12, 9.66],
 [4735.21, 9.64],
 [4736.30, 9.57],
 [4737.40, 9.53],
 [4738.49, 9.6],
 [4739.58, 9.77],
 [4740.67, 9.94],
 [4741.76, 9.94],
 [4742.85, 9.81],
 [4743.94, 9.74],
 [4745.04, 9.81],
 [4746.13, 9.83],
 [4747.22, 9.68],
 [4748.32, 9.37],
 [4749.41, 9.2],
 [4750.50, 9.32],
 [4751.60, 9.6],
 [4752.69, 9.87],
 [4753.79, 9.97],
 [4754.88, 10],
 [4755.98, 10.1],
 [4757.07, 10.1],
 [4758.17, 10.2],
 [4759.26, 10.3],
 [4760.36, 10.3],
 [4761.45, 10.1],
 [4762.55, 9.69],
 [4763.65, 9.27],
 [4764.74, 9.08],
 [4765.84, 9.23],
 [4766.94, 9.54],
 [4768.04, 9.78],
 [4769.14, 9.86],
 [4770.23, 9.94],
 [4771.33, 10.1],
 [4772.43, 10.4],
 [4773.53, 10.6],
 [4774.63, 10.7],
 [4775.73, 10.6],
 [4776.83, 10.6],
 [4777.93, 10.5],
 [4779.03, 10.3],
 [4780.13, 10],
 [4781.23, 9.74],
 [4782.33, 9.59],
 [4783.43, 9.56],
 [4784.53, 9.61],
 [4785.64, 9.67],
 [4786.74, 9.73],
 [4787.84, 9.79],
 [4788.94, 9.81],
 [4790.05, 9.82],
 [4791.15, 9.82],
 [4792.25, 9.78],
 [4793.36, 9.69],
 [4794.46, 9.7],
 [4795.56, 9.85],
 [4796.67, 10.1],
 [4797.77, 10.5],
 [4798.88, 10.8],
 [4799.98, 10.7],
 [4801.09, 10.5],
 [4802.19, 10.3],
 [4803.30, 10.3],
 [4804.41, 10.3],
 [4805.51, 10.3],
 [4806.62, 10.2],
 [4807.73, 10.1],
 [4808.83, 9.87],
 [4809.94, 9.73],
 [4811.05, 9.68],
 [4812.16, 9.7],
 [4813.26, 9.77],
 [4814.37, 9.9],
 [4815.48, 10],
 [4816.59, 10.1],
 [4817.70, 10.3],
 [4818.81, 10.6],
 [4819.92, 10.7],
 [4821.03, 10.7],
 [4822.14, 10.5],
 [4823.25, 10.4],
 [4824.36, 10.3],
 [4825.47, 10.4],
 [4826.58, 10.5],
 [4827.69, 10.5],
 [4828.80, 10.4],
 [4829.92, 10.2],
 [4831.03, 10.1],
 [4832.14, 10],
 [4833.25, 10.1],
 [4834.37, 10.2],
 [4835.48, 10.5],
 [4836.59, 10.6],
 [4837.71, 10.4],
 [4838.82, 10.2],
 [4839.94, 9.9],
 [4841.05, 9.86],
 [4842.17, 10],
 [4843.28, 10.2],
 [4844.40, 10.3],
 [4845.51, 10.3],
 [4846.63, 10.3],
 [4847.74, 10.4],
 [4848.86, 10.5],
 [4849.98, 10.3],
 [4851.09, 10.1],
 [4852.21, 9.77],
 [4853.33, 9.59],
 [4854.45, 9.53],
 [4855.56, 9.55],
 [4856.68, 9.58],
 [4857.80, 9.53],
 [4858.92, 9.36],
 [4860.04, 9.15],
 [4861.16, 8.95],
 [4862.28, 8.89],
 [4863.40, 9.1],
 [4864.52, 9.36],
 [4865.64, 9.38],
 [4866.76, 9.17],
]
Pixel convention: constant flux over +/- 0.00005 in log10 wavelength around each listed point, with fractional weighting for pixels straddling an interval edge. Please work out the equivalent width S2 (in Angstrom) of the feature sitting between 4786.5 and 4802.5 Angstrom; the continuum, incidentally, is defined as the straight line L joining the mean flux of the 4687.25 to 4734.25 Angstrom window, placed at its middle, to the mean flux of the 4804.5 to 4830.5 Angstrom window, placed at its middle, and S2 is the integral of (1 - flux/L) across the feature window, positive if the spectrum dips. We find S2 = 0.1 Angstrom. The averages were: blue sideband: 9.74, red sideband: 10.2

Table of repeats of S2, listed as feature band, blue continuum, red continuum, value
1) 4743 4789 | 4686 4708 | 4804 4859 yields 0.44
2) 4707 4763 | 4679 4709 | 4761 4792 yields 0.12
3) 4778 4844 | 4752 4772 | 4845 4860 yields -1.67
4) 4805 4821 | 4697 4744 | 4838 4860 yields -0.35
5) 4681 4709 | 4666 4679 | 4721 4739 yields -1.50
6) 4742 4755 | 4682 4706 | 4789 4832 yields 0.31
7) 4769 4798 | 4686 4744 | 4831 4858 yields -0.27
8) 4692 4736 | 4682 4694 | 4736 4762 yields -0.06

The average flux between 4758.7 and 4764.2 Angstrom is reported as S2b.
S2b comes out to 9.95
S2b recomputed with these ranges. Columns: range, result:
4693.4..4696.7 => 10.1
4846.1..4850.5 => 10.4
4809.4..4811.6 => 9.69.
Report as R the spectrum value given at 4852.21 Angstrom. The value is 9.77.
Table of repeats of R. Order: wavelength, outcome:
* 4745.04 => 9.81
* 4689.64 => 9.96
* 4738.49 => 9.6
